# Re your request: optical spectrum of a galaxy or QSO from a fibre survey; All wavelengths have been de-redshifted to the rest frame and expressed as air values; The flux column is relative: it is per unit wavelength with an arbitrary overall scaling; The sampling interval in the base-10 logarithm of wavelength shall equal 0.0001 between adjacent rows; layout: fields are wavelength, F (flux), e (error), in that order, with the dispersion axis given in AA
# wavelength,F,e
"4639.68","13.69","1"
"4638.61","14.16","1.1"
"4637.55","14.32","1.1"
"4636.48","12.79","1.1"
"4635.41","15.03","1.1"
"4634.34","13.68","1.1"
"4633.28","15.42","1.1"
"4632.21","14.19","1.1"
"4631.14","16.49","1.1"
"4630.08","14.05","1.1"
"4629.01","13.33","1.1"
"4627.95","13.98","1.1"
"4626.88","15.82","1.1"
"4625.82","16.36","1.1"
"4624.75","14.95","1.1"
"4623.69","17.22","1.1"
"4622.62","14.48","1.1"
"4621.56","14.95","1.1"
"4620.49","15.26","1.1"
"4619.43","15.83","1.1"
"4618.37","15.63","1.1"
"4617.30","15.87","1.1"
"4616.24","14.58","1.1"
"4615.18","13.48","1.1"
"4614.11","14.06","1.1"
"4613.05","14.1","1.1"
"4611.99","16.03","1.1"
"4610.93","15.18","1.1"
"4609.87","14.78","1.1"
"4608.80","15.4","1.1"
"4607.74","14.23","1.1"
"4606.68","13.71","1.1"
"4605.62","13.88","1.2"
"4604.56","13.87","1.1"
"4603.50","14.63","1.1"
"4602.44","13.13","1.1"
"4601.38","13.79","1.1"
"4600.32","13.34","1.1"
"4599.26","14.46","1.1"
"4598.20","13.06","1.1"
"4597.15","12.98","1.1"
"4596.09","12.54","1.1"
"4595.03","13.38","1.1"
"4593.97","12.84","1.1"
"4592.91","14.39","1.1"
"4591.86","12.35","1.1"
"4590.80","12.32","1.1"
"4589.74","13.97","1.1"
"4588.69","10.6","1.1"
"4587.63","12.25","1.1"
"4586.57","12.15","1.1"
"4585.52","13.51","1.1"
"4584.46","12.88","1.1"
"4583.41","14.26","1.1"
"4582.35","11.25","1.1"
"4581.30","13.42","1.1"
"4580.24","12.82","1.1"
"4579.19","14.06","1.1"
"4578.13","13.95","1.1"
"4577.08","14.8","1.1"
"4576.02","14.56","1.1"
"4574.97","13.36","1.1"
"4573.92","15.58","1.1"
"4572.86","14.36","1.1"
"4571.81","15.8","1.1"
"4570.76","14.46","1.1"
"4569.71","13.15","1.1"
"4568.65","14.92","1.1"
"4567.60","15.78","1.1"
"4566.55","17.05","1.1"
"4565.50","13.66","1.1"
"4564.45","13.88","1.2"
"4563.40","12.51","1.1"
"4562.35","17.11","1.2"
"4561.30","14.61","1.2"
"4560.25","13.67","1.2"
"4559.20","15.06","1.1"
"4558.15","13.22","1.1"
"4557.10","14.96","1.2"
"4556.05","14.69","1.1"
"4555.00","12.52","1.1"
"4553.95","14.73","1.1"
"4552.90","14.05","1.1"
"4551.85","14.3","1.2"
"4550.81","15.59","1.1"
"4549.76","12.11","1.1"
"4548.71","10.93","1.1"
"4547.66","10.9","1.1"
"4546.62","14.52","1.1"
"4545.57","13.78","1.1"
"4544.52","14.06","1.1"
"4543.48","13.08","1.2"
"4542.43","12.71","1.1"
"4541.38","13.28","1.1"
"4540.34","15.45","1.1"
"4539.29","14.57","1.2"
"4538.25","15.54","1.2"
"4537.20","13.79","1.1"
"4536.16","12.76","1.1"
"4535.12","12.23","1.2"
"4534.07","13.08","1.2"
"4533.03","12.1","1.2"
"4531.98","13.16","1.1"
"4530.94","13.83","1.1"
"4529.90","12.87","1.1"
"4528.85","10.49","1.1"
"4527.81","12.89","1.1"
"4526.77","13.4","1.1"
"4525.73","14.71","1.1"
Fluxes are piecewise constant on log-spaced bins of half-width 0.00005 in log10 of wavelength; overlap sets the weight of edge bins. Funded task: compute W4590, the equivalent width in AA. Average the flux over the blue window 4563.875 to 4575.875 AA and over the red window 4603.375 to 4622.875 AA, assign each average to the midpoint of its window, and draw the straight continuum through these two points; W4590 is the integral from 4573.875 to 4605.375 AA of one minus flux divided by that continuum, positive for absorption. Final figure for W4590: 3.0 AA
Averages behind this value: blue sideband 14.7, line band 13.3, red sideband 14.7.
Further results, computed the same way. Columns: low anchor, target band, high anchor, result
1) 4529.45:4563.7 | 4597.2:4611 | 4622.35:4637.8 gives 0.4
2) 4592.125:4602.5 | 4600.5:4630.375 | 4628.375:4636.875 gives -1.8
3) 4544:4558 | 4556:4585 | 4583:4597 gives -2.2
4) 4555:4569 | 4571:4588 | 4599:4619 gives 1.0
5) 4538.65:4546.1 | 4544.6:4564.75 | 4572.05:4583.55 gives 0.0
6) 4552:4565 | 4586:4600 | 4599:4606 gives 1.1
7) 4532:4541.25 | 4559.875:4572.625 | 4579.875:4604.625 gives -1.3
